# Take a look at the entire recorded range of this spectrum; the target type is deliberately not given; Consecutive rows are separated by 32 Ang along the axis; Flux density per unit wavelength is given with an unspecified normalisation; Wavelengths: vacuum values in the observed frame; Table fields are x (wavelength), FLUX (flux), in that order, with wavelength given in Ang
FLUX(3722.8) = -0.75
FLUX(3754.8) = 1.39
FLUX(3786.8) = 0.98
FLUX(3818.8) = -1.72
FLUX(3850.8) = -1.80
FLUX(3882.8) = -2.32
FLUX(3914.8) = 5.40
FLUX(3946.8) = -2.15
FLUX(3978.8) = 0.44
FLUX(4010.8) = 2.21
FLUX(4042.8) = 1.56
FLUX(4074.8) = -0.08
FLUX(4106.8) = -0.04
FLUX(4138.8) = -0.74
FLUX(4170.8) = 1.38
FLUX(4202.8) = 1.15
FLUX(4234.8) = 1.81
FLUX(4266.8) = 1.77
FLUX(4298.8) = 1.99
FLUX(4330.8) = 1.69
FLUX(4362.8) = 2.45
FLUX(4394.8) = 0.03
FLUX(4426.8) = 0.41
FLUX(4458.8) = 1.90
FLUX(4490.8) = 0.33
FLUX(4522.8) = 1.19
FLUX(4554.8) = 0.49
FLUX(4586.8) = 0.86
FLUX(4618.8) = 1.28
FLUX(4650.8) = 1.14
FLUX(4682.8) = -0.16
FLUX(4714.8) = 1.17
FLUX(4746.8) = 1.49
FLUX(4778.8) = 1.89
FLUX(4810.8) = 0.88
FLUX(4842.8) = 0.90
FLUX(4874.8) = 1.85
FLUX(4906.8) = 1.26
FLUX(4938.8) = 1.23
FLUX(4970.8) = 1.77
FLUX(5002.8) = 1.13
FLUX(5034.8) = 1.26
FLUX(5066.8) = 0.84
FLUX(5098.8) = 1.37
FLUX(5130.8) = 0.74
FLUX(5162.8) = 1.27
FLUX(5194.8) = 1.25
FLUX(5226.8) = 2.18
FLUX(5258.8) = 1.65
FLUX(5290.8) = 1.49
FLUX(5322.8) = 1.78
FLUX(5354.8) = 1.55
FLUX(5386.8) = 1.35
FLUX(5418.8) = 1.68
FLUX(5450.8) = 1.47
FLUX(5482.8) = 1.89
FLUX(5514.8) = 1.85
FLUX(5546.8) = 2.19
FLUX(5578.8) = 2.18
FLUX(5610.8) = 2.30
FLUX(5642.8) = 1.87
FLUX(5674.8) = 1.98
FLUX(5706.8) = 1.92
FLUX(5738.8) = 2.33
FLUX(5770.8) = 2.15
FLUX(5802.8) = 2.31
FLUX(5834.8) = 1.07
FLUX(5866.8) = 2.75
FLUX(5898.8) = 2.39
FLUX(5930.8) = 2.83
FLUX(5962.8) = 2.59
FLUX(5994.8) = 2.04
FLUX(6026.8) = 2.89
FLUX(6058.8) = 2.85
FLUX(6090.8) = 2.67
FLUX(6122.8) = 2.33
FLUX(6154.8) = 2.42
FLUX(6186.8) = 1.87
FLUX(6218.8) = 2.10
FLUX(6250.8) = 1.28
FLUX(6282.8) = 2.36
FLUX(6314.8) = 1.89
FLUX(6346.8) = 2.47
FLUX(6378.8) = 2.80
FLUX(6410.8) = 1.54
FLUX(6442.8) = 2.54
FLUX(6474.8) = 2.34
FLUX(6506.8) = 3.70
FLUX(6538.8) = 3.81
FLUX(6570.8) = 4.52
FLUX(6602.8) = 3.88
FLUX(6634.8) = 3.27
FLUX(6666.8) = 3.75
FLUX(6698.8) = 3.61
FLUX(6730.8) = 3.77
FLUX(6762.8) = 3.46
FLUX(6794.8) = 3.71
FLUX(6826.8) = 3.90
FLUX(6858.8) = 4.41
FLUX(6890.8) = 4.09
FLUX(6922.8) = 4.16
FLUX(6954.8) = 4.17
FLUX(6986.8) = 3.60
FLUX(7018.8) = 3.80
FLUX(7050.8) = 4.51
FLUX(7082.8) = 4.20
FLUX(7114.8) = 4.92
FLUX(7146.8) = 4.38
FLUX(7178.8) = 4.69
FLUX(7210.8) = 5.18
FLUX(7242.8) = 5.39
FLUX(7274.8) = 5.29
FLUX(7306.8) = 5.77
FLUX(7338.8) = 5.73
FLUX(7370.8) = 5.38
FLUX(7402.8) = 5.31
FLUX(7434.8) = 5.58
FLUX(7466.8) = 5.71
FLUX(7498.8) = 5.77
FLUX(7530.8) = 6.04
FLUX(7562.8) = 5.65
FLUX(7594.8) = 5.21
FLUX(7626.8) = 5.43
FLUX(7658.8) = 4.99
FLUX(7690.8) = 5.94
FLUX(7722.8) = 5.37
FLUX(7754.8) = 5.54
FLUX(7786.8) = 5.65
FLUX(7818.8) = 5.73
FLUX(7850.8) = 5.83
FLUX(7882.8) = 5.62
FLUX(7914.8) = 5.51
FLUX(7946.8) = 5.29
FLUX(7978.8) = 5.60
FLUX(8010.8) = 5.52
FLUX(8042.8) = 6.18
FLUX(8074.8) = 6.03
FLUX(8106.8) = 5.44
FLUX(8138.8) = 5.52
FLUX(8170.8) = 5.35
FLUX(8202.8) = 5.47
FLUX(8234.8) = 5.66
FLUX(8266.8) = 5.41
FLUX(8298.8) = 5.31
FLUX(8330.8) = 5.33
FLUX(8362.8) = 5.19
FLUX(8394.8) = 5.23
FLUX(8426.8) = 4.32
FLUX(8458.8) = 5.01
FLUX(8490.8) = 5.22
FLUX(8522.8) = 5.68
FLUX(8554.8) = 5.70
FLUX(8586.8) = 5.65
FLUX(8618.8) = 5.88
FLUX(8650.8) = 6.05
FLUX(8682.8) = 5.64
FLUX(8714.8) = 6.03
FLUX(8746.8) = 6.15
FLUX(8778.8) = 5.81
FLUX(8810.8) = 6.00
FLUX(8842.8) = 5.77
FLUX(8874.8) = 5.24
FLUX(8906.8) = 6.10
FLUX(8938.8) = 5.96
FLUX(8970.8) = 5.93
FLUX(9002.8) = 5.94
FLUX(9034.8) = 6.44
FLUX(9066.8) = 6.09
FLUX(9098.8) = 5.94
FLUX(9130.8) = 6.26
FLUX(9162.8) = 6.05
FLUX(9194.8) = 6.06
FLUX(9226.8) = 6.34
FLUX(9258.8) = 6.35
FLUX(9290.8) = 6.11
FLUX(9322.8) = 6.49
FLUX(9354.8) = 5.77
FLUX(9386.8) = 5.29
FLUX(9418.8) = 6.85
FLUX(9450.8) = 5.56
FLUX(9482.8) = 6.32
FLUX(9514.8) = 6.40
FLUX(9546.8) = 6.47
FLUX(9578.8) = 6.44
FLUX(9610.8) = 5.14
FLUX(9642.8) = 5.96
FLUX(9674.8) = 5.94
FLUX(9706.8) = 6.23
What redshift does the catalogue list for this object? 0.628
